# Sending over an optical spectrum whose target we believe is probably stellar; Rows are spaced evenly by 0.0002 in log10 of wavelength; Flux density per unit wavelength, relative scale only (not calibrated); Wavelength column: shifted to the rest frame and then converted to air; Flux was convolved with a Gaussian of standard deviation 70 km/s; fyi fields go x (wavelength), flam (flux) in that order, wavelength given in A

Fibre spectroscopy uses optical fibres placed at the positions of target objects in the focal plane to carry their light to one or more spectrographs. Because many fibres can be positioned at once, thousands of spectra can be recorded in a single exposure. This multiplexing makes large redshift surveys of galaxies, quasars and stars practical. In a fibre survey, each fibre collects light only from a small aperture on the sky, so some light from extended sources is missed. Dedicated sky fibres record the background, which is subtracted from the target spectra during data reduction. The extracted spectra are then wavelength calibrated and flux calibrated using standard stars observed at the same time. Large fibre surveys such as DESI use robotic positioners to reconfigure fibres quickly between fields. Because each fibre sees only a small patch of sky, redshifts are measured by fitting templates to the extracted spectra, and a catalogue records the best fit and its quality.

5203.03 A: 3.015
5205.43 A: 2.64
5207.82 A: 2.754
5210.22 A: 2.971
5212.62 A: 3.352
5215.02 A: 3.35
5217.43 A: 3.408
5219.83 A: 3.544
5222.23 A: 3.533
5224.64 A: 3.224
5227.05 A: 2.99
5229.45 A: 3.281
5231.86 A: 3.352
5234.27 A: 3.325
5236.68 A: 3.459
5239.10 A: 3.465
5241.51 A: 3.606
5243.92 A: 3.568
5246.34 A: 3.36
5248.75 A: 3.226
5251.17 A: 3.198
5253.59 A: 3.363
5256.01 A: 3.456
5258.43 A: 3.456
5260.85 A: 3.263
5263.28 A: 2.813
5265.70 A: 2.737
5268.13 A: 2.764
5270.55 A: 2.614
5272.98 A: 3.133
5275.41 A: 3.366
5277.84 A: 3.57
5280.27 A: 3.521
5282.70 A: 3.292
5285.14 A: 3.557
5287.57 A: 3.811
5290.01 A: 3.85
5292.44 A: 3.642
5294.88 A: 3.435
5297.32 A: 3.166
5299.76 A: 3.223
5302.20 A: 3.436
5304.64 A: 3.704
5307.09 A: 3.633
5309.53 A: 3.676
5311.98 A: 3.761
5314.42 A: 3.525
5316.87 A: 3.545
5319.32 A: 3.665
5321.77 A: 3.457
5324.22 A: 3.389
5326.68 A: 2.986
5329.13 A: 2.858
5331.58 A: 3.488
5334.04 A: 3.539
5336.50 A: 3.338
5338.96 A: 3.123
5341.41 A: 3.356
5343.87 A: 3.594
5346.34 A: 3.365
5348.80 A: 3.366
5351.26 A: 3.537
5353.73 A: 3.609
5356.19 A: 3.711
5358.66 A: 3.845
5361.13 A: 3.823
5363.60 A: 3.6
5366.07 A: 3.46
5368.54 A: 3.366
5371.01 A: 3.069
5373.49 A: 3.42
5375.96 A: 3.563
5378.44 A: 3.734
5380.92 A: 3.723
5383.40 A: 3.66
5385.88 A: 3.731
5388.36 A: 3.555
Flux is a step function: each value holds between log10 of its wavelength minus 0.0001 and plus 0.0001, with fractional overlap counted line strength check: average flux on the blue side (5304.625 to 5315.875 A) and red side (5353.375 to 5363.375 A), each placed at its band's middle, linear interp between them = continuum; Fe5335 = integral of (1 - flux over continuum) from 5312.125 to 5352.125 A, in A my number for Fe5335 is 3.3 A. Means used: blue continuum 3.65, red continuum 3.74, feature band 3.39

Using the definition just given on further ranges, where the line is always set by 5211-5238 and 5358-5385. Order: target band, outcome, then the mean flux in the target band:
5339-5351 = 0.42 A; 3.4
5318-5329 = 0.53 A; 3.32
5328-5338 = 0.57 A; 3.3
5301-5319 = -0.74 A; 3.61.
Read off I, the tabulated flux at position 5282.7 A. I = 3.292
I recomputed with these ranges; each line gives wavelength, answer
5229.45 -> 3.281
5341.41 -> 3.356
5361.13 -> 3.823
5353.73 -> 3.609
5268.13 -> 2.764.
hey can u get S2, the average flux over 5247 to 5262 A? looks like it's 3.33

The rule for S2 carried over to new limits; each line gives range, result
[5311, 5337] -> 3.41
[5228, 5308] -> 3.35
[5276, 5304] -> 3.5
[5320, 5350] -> 3.33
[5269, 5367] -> 3.46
